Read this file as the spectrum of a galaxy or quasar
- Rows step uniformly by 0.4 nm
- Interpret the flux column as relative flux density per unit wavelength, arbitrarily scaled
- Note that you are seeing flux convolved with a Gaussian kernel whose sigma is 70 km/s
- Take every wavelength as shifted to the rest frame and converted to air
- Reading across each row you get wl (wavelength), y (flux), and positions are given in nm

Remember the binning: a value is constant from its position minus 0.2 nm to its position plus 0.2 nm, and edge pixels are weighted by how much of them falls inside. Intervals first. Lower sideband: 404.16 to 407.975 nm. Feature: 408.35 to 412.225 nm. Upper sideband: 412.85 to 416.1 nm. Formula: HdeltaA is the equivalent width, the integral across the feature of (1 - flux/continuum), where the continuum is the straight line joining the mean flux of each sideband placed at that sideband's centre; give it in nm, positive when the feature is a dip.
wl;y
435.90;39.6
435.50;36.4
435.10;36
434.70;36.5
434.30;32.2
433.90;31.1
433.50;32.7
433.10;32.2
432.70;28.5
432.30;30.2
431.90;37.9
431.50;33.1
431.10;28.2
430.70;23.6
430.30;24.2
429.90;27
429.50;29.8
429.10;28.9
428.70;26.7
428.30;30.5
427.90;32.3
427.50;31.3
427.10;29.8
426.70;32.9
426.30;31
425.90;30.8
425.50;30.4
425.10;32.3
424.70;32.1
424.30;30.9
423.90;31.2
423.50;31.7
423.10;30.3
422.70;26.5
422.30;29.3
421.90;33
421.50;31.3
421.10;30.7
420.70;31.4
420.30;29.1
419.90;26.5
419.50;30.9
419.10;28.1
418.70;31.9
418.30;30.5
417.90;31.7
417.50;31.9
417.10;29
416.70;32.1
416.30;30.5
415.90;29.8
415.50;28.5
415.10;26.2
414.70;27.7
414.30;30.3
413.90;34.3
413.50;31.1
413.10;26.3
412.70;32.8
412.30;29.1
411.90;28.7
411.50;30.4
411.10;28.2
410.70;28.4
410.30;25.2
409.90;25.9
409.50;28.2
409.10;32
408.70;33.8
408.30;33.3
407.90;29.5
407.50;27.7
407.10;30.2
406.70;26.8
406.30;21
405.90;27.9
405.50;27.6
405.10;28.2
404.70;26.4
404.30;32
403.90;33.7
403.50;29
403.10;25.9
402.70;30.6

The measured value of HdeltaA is -0.09 nm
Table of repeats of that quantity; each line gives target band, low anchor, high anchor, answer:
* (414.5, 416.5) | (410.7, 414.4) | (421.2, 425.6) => 0.11 nm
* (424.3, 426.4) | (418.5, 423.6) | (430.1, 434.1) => -0.08 nm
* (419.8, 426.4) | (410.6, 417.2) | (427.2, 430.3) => -0.27 nm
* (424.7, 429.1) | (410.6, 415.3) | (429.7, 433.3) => -0.20 nm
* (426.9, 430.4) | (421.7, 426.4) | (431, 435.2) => 0.29 nm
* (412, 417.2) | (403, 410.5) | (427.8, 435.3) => -0.09 nm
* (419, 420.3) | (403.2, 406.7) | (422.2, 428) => 0.06 nm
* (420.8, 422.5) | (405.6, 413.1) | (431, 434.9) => -0.03 nm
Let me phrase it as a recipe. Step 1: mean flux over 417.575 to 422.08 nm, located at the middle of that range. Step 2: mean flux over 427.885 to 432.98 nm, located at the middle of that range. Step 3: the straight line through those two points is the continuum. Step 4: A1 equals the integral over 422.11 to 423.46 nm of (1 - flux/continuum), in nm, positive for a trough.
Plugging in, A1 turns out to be 0.05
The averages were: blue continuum 30.5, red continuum 29.2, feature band 29.1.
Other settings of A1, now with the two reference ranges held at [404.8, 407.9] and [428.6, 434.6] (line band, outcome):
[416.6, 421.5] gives -0.302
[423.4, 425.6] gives -0.175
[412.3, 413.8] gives -0.124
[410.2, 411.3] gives 0.008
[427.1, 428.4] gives -0.075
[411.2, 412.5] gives -0.071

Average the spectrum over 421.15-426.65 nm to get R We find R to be 30.9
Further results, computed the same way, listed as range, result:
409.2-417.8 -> 29.3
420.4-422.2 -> 31.3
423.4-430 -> 30.6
